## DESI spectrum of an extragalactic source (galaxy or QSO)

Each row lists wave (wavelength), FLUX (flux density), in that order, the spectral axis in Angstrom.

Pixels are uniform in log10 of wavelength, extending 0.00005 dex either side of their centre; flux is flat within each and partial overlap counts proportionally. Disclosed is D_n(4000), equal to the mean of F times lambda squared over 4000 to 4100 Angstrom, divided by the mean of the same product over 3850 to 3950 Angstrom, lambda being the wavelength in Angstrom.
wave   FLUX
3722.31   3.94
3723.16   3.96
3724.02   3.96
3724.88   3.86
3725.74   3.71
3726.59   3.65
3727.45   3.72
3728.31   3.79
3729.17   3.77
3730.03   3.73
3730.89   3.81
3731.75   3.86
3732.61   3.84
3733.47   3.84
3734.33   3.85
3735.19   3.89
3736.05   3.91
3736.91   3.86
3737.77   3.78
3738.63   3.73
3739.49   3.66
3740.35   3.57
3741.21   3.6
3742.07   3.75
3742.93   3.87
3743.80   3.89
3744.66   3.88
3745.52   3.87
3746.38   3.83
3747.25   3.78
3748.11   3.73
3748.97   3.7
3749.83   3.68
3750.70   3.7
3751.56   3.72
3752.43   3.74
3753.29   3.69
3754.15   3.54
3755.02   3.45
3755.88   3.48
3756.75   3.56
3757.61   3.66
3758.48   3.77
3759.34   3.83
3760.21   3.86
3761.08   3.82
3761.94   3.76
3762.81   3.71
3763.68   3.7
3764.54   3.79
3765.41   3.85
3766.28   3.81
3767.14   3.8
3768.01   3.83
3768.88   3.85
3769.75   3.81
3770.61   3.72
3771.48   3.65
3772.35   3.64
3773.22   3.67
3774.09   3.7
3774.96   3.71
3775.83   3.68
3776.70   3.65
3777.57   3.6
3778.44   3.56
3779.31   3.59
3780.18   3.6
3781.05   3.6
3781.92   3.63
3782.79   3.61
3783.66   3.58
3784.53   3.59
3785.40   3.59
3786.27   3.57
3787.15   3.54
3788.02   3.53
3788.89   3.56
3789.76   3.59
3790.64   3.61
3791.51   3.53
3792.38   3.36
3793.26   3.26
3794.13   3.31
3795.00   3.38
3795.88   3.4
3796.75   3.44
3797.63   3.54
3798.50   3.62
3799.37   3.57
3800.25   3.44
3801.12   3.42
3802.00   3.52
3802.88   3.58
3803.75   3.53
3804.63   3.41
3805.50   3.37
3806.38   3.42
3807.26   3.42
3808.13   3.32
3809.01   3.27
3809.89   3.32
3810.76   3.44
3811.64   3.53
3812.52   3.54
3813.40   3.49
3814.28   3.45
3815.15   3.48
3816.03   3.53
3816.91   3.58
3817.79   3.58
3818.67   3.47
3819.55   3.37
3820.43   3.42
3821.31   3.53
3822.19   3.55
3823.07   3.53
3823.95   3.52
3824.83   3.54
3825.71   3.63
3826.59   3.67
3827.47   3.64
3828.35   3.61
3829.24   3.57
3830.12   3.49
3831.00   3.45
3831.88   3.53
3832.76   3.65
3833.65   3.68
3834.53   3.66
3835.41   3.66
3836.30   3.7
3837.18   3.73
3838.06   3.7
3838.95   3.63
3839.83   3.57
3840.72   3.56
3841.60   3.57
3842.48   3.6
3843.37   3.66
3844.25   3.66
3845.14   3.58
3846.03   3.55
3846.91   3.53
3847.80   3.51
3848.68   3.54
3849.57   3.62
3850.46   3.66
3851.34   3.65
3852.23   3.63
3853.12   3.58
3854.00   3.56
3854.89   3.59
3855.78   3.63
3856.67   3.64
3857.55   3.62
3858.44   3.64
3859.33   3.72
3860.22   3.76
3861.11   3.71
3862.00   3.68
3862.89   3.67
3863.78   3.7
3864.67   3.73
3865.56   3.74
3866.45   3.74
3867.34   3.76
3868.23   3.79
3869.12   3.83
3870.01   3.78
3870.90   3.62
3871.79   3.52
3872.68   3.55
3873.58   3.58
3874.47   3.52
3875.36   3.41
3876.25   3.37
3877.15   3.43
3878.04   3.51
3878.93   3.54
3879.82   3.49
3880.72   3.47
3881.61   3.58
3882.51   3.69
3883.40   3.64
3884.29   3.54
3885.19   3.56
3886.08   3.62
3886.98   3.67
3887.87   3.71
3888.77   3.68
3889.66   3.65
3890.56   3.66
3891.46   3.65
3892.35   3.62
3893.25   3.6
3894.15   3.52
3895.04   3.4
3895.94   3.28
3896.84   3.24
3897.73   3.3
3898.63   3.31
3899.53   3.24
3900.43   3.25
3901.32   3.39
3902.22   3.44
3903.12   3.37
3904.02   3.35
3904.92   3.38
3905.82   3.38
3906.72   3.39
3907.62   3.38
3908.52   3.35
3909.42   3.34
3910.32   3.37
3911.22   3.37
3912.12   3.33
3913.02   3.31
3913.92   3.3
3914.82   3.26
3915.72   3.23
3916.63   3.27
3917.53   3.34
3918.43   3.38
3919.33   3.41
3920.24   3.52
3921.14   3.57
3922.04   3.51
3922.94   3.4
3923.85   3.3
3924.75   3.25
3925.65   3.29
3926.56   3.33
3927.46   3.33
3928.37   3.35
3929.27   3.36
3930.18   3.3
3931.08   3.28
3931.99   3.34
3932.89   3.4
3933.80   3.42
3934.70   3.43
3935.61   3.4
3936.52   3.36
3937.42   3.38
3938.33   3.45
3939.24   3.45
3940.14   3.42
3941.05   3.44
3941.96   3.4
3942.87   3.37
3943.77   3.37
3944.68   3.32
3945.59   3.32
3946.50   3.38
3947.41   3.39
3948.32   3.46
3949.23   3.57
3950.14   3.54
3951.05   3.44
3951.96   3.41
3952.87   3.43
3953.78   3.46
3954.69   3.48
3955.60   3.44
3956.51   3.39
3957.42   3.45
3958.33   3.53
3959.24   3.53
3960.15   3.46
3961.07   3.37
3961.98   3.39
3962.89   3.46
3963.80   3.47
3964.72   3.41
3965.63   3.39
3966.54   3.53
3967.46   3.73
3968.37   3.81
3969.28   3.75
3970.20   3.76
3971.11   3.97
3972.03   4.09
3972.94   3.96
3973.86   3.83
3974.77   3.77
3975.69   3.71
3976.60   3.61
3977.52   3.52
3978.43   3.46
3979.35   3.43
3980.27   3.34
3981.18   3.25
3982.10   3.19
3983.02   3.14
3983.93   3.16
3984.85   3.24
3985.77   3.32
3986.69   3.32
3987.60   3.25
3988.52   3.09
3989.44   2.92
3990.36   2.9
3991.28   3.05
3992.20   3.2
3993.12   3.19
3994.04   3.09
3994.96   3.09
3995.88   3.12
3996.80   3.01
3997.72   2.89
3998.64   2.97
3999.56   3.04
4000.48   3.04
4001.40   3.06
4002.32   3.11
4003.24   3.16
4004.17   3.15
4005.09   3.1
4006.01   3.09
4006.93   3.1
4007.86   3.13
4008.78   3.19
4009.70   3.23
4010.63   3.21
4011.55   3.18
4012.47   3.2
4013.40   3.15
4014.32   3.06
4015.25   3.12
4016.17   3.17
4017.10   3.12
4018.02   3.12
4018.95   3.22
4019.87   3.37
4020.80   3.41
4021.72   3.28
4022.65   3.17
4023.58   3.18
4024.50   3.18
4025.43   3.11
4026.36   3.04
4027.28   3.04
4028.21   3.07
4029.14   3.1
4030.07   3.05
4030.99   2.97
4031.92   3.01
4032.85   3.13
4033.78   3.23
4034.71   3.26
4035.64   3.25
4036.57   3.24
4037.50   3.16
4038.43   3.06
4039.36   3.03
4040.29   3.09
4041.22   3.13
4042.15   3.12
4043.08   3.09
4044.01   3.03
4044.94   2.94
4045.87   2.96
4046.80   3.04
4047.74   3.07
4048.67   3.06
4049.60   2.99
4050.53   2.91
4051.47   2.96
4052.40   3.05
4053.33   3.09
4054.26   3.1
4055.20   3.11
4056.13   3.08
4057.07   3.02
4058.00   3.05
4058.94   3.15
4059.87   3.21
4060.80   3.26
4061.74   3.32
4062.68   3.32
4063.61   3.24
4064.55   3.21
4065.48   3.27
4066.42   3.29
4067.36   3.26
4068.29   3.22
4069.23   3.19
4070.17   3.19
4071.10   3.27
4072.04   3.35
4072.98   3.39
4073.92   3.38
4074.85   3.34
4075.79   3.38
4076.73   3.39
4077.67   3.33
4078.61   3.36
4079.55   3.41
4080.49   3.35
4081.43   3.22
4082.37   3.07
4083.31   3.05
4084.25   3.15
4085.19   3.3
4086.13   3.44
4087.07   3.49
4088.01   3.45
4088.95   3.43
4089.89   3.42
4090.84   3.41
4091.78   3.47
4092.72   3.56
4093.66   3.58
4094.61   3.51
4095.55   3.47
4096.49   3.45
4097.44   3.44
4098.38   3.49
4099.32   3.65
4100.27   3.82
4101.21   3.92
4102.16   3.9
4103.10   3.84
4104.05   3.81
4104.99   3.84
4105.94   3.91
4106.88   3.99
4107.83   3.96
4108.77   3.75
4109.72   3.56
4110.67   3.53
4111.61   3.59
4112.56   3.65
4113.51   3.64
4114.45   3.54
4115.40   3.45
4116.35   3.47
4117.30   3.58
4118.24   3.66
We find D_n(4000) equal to 1.00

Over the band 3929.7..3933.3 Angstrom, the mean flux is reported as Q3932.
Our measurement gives 3.33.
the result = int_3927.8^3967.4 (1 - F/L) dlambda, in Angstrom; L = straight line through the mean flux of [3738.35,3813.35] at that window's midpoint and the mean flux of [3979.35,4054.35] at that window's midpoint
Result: -1.9 Angstrom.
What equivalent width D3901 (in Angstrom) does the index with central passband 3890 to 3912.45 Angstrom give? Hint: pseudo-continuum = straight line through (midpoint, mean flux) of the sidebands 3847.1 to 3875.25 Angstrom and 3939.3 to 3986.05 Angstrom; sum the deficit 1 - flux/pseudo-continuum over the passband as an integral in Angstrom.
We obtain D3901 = 1.19 Angstrom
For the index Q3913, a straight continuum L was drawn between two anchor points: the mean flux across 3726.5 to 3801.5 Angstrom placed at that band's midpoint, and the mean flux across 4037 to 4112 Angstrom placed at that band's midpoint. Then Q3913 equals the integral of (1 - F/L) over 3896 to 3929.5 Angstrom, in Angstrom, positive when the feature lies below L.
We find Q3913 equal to 1.6 Angstrom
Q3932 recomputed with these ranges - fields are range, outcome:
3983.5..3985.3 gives 3.2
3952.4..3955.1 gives 3.46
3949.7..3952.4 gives 3.46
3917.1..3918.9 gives 3.37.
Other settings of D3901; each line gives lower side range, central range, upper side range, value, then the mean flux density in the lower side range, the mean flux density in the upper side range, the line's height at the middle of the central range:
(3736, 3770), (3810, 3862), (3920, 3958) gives 0.1 Angstrom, 3.74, 3.4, 3.59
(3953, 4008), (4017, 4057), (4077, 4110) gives 3.9 Angstrom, 3.35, 3.54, 3.44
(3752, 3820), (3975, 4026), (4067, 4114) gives 4.8 Angstrom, 3.58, 3.49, 3.52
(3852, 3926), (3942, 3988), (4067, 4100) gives -0.4 Angstrom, 3.51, 3.37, 3.45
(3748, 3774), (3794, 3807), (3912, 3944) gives 0.6 Angstrom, 3.72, 3.37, 3.63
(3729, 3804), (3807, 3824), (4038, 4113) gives 0.7 Angstrom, 3.67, 3.34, 3.62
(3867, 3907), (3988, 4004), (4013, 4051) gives 0.8 Angstrom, 3.52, 3.12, 3.22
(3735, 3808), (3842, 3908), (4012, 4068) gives -2.2 Angstrom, 3.64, 3.13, 3.44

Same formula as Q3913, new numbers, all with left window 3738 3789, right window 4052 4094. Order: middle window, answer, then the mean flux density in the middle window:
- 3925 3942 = 0.46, 3.37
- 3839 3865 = -0.36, 3.62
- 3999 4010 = 0.84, 3.11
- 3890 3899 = 0.15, 3.46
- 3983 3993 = 0.73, 3.15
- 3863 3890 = -0.55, 3.62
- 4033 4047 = 0.90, 3.11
